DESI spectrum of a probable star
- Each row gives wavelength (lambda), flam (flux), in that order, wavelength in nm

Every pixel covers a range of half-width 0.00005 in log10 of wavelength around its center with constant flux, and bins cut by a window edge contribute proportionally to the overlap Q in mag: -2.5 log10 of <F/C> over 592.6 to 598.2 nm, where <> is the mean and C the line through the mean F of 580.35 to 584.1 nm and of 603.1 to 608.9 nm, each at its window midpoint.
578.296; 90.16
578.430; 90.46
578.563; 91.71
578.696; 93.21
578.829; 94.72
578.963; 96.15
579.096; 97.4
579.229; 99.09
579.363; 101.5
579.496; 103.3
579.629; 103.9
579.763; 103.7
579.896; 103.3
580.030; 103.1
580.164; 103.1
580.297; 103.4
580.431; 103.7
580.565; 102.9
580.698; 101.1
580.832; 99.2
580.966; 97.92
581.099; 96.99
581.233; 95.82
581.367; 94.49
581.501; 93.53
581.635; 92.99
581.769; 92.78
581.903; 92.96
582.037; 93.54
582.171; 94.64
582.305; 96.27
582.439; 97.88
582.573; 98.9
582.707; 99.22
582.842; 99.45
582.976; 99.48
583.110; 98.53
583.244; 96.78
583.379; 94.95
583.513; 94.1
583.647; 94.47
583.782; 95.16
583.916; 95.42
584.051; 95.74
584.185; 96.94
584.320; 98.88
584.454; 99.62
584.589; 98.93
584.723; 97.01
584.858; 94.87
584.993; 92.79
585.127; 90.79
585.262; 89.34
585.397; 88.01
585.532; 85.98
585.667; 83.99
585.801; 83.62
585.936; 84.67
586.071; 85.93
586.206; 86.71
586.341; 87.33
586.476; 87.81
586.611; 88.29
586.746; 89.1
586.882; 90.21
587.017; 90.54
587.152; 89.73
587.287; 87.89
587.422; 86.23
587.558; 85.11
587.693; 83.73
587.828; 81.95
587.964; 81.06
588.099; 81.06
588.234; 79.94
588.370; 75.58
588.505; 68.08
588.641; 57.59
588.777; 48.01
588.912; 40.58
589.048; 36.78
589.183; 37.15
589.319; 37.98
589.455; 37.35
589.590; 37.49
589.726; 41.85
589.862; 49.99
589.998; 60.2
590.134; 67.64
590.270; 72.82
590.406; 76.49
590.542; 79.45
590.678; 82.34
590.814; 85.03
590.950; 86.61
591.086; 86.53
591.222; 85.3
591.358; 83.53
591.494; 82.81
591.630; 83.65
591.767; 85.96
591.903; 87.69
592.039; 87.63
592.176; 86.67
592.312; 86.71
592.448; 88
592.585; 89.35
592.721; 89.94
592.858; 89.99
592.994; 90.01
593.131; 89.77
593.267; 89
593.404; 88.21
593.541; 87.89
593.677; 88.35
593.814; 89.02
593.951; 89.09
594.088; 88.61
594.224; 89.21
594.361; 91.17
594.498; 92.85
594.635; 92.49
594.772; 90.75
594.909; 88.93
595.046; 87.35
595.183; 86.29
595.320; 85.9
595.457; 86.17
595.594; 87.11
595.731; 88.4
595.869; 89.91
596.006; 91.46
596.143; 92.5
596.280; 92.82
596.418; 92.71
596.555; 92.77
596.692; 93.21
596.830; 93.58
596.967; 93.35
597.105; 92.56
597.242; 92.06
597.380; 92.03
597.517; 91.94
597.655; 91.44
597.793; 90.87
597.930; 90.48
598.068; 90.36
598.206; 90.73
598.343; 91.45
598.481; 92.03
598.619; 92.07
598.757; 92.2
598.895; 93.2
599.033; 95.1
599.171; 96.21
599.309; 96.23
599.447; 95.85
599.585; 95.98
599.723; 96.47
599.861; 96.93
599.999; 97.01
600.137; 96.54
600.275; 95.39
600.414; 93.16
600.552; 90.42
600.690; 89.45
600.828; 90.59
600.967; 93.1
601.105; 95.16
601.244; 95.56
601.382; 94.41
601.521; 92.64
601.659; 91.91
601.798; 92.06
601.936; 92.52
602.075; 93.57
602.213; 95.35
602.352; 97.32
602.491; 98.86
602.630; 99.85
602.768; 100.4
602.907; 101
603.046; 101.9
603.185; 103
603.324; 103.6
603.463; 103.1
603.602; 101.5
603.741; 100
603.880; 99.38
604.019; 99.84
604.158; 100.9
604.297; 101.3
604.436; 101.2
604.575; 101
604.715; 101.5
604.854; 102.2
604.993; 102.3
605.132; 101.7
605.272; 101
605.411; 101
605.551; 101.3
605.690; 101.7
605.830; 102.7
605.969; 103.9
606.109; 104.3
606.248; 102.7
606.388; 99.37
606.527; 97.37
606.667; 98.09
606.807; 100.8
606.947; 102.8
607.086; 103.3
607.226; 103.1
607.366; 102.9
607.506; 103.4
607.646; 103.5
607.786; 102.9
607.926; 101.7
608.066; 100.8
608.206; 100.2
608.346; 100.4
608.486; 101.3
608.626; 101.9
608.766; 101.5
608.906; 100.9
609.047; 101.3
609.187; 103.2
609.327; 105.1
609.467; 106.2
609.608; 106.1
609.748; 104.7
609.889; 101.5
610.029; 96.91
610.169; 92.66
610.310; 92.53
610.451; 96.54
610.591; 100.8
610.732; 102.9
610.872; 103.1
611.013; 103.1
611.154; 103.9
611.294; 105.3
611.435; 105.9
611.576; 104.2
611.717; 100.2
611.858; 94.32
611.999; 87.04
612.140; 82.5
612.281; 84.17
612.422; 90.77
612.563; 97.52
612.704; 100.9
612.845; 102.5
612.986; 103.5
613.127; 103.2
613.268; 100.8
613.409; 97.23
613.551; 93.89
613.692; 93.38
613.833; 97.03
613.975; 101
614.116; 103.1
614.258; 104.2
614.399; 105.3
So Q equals 0.11 mag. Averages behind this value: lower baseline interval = 96.8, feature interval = 90.3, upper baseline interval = 102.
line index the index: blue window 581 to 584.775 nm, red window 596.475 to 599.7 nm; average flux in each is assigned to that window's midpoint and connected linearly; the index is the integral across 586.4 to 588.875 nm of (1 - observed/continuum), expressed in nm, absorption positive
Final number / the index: 0.39 nm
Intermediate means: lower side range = 96.3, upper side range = 92.9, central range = 80.2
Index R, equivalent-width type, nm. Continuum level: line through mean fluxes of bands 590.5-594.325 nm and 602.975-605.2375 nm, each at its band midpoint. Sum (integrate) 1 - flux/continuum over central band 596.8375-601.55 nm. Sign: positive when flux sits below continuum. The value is 0.10 nm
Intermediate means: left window 87.1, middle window 93.3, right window 102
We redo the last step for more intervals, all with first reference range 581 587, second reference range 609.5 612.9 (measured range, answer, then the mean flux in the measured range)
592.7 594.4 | 0.11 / 89.2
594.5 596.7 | 0.13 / 89.9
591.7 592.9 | 0.09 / 88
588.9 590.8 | 0.78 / 55.4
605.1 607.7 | -0.12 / 102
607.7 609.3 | -0.06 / 102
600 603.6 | 0.02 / 96.2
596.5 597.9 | 0.05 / 92.3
